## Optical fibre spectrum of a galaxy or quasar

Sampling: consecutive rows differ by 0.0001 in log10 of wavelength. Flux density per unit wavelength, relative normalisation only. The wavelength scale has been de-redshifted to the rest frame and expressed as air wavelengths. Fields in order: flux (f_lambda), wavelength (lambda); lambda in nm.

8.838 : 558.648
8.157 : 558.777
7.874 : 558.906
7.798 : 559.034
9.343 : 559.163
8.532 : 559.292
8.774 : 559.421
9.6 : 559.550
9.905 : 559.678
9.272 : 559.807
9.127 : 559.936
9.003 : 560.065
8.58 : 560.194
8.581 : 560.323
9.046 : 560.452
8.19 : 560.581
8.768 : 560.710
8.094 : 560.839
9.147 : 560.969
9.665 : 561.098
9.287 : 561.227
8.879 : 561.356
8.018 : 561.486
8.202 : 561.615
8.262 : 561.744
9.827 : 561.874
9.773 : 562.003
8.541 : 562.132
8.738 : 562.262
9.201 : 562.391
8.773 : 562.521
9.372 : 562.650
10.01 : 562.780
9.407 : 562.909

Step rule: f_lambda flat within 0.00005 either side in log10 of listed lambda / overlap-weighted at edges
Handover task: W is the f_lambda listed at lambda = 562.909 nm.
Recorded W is 9.407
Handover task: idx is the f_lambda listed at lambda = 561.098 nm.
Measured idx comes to 9.665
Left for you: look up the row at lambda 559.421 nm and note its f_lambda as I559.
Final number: 8.774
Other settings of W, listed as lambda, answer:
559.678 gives 9.905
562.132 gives 8.541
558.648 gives 8.838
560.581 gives 8.19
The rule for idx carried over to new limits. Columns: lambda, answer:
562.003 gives 9.773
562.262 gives 8.738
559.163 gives 9.343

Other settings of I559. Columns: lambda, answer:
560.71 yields 8.768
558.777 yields 8.157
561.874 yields 9.827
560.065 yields 9.003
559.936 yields 9.127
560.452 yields 9.046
